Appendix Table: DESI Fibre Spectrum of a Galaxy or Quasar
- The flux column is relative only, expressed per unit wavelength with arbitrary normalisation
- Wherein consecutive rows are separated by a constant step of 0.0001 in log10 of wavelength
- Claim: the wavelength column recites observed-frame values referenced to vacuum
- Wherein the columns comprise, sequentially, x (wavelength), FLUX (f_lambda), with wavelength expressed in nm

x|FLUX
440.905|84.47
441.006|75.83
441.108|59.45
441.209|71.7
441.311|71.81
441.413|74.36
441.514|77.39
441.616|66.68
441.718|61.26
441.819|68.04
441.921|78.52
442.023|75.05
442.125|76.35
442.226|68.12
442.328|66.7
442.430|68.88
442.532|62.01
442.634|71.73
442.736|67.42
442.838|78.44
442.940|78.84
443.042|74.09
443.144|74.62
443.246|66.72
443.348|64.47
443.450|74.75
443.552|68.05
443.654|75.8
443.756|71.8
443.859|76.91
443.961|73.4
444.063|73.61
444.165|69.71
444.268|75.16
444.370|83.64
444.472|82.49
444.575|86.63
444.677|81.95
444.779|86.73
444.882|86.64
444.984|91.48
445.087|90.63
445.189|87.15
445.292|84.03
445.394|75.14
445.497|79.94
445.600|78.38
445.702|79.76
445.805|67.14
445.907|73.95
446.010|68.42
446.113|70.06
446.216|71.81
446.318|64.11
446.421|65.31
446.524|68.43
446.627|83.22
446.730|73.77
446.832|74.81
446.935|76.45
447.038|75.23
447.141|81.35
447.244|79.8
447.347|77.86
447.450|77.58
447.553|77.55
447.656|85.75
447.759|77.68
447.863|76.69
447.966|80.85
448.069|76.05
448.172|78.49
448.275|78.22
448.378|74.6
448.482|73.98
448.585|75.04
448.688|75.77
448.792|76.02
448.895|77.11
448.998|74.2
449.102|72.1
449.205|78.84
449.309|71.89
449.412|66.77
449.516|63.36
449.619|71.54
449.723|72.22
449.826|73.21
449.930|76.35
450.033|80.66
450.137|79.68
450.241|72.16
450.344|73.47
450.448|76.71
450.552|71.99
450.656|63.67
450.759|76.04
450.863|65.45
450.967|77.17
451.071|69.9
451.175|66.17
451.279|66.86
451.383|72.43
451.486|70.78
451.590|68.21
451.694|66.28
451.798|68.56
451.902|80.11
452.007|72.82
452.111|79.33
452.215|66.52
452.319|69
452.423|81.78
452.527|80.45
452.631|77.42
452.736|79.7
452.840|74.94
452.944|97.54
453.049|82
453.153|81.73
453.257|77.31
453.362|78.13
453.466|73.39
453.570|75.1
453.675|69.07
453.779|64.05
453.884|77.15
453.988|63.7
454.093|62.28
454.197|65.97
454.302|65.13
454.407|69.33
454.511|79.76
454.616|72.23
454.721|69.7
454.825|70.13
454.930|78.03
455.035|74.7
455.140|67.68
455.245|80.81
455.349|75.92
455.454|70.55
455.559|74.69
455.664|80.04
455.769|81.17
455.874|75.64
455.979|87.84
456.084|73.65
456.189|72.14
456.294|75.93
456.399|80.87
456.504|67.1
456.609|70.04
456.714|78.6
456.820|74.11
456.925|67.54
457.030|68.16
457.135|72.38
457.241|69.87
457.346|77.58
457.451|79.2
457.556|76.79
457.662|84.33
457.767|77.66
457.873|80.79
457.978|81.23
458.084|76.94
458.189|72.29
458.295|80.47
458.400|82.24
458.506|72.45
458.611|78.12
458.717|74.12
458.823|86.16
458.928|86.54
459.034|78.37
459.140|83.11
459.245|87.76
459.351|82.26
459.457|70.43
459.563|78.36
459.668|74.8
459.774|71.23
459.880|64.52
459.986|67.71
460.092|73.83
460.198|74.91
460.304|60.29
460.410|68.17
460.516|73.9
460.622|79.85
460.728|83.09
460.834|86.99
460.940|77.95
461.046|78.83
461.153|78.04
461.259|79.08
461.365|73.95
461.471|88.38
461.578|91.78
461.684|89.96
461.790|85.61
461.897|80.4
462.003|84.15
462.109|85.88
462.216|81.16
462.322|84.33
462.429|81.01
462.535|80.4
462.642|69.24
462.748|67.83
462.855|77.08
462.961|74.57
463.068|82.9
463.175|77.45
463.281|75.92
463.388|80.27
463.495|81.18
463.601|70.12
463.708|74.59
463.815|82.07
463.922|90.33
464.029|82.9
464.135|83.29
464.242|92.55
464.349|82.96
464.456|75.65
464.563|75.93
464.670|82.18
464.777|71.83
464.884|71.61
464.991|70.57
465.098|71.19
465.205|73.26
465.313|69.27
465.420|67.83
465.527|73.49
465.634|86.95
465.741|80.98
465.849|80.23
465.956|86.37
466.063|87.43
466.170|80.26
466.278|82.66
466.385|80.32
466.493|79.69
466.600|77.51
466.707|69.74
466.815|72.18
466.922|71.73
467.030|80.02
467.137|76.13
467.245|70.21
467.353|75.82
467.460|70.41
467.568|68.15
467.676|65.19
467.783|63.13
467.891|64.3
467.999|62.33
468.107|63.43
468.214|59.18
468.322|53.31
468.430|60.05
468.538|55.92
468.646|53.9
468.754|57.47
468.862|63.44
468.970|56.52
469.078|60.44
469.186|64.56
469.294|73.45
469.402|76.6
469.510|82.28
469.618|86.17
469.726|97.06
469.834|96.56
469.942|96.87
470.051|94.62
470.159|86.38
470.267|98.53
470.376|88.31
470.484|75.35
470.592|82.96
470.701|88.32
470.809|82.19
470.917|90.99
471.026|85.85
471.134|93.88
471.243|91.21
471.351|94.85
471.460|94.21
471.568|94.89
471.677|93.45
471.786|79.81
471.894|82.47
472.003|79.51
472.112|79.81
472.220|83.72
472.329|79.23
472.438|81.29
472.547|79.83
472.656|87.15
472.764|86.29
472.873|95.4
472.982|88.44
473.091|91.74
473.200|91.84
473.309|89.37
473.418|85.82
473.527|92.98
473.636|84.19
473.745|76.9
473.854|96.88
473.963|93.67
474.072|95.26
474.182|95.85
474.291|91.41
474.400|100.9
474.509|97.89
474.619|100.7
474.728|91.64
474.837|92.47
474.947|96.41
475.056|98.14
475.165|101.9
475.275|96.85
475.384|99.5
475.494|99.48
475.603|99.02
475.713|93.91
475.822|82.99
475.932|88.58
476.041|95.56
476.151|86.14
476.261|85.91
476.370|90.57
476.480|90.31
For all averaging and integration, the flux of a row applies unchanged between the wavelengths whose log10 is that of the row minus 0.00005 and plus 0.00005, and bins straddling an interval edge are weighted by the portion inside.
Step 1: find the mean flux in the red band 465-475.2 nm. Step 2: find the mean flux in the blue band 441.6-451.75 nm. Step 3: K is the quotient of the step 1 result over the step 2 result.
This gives 1.09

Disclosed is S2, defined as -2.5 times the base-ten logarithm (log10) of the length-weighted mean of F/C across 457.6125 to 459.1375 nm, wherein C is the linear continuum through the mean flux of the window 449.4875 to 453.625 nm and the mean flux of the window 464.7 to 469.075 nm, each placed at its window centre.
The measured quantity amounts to -0.098 mag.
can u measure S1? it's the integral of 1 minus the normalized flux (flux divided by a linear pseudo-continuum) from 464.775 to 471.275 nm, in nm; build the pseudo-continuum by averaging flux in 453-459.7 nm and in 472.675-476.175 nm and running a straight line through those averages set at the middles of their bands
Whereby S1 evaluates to 0.84 nm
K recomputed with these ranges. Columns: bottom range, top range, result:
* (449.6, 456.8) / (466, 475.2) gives 1.11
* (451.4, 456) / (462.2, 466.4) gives 1.06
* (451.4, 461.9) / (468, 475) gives 1.10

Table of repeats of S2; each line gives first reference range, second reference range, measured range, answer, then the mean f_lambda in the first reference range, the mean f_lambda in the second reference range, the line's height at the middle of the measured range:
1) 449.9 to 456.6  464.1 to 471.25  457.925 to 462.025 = -0.05 mag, 74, 76.1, 75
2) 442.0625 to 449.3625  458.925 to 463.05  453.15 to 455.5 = 0.07 mag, 75.8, 78.3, 77.2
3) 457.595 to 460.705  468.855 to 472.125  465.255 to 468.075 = 0.10 mag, 76.7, 84.6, 81.9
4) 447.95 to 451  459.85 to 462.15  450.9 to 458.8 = 0.02 mag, 74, 78.6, 76.2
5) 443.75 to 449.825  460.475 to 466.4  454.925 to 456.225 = 0.03 mag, 76.6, 79.6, 78.2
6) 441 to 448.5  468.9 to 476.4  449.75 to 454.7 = 0.08 mag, 75.2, 88.6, 78.8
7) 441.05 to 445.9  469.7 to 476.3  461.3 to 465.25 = 0.08 mag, 75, 90.5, 85.4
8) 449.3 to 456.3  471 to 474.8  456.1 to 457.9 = 0.03 mag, 73.6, 89.4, 76.9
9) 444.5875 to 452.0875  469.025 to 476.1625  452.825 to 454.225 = 0.05 mag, 75.3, 89.1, 78.2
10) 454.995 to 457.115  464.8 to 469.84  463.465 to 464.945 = -0.10 mag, 74.8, 71.9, 72.7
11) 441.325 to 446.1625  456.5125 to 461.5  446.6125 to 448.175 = -0.04 mag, 75.2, 76.5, 75.5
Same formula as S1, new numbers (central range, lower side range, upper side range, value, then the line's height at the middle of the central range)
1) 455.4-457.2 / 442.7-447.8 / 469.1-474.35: 0.14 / 81.1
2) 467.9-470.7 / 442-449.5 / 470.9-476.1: 0.46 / 88.6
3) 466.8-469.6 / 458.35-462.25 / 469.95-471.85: 0.66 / 86.6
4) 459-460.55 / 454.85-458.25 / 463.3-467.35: 0.05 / 76.5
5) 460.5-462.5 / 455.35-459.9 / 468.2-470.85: -0.16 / 76.5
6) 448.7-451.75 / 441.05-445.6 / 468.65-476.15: 0.23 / 78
